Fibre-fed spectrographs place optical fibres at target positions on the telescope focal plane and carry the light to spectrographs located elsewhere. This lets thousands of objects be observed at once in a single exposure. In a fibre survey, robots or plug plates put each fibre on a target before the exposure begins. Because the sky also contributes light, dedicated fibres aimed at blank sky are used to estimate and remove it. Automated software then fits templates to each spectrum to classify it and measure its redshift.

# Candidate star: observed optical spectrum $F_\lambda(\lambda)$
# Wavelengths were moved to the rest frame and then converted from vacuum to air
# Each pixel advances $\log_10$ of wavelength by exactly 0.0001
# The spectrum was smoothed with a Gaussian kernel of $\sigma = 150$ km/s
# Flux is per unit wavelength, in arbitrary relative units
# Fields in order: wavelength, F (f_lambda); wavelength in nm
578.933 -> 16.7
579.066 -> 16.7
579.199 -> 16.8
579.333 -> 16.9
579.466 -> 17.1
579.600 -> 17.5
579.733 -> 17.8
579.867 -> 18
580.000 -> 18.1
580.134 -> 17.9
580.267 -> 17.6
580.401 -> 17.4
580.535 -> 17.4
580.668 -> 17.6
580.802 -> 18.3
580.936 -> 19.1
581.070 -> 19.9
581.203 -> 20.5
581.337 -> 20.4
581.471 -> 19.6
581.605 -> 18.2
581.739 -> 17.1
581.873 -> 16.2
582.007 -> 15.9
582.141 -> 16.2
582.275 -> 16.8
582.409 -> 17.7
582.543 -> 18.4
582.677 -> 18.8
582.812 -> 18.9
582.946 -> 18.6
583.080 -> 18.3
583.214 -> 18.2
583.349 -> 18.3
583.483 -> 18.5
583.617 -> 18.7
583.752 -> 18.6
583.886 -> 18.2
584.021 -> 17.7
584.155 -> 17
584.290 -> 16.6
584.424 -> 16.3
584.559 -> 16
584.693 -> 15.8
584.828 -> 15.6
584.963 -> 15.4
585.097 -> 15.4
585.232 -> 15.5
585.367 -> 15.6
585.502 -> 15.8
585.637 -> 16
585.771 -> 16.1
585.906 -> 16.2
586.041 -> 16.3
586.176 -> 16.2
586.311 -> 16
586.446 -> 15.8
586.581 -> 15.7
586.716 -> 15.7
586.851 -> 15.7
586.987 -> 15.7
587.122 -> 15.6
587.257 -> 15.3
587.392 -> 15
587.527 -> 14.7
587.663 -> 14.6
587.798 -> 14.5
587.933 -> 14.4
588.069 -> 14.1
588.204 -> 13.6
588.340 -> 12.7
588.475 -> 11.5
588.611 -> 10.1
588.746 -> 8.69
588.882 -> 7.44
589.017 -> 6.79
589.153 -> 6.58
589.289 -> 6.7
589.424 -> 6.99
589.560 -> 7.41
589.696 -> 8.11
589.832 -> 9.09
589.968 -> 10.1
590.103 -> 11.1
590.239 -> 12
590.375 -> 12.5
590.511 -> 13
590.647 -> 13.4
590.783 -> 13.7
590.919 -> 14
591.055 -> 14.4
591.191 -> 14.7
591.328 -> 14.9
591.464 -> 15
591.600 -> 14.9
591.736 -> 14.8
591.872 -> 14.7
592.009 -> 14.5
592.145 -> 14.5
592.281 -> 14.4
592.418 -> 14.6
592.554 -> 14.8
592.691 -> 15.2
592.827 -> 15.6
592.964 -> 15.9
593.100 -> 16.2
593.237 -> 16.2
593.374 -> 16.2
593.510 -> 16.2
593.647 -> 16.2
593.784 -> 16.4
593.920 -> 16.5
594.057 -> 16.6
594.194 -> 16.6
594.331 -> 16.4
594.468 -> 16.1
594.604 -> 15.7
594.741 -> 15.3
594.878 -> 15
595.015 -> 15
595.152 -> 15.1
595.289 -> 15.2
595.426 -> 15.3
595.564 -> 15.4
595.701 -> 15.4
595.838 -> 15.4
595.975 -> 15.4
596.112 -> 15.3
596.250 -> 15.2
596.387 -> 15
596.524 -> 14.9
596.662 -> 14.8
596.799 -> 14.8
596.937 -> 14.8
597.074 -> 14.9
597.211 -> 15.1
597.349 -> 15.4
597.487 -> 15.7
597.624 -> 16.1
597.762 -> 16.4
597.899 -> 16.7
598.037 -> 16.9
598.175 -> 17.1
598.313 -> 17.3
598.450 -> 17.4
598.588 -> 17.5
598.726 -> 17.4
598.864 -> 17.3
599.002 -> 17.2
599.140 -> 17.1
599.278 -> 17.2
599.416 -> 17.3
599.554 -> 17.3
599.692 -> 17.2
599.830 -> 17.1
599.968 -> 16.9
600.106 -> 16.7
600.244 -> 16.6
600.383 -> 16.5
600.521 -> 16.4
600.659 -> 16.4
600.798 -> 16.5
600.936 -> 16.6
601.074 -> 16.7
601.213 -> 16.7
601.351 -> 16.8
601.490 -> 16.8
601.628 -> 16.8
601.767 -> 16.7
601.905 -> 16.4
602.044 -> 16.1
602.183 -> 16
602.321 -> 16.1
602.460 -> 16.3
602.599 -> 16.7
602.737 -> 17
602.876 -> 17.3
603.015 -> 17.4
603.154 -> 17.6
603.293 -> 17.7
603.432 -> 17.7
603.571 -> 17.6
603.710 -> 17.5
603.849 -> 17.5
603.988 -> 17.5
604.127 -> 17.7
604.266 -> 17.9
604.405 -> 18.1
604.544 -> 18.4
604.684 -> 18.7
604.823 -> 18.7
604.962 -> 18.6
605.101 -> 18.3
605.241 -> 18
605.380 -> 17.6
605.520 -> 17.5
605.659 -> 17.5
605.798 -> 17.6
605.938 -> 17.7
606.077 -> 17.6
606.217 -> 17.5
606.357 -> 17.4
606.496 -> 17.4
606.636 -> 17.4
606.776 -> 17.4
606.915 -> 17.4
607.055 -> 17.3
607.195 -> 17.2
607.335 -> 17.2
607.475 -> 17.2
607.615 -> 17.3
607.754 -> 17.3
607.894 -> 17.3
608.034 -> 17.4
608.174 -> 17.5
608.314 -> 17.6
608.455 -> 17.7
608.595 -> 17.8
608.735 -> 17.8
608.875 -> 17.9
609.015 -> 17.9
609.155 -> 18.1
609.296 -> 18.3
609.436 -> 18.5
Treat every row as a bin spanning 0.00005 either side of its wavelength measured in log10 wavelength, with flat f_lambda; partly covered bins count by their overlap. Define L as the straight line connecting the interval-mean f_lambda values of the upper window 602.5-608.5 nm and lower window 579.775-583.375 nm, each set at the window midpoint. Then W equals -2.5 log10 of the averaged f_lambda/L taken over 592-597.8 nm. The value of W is 0.15 mag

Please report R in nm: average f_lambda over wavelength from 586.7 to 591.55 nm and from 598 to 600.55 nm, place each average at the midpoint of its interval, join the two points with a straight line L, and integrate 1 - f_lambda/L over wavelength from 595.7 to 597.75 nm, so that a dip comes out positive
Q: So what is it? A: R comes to 0.08 nm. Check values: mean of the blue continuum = 12.2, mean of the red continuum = 17.1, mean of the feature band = 15.2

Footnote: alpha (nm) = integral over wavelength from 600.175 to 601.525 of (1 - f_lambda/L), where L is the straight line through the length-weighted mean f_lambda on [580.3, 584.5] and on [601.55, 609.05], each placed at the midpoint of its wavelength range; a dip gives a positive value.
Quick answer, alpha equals 0.07 nm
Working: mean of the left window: 18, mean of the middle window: 16.6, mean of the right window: 17.5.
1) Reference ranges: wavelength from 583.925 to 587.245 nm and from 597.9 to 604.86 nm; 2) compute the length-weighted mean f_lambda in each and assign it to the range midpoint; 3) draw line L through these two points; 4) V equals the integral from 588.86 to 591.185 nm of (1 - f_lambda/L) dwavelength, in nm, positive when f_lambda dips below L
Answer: 0.85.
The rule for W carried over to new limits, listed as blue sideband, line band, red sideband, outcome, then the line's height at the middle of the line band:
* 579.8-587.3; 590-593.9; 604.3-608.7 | 0.19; 17.4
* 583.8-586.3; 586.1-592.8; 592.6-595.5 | 0.23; 16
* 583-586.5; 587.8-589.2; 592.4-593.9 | 0.45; 16.3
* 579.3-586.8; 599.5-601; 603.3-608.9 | 0.05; 17.6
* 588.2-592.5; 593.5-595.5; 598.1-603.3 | -0.15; 13.8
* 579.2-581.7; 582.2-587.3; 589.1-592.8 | -0.06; 15.9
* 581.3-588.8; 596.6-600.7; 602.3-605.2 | 0.05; 17.2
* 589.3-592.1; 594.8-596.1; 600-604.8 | -0.07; 14.3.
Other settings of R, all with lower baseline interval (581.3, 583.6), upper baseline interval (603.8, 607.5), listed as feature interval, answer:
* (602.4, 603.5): 0.03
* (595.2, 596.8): 0.24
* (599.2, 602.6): 0.21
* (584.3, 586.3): 0.23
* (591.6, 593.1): 0.24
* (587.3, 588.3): 0.20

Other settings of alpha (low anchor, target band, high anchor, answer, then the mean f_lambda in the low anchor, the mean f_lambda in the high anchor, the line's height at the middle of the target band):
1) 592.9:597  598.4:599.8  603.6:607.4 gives -0.071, 15.6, 17.7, 16.4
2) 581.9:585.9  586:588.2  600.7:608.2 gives 0.234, 17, 17.3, 17.1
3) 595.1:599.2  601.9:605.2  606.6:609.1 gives -0.121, 15.9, 17.5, 16.9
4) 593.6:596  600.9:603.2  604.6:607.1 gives 0.049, 15.7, 17.8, 17.1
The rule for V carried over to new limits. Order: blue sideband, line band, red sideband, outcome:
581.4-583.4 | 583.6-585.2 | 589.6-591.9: 0.00 nm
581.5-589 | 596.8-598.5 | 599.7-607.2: 0.07 nm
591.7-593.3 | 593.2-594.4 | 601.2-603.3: -0.08 nm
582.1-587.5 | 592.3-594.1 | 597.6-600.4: 0.11 nm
